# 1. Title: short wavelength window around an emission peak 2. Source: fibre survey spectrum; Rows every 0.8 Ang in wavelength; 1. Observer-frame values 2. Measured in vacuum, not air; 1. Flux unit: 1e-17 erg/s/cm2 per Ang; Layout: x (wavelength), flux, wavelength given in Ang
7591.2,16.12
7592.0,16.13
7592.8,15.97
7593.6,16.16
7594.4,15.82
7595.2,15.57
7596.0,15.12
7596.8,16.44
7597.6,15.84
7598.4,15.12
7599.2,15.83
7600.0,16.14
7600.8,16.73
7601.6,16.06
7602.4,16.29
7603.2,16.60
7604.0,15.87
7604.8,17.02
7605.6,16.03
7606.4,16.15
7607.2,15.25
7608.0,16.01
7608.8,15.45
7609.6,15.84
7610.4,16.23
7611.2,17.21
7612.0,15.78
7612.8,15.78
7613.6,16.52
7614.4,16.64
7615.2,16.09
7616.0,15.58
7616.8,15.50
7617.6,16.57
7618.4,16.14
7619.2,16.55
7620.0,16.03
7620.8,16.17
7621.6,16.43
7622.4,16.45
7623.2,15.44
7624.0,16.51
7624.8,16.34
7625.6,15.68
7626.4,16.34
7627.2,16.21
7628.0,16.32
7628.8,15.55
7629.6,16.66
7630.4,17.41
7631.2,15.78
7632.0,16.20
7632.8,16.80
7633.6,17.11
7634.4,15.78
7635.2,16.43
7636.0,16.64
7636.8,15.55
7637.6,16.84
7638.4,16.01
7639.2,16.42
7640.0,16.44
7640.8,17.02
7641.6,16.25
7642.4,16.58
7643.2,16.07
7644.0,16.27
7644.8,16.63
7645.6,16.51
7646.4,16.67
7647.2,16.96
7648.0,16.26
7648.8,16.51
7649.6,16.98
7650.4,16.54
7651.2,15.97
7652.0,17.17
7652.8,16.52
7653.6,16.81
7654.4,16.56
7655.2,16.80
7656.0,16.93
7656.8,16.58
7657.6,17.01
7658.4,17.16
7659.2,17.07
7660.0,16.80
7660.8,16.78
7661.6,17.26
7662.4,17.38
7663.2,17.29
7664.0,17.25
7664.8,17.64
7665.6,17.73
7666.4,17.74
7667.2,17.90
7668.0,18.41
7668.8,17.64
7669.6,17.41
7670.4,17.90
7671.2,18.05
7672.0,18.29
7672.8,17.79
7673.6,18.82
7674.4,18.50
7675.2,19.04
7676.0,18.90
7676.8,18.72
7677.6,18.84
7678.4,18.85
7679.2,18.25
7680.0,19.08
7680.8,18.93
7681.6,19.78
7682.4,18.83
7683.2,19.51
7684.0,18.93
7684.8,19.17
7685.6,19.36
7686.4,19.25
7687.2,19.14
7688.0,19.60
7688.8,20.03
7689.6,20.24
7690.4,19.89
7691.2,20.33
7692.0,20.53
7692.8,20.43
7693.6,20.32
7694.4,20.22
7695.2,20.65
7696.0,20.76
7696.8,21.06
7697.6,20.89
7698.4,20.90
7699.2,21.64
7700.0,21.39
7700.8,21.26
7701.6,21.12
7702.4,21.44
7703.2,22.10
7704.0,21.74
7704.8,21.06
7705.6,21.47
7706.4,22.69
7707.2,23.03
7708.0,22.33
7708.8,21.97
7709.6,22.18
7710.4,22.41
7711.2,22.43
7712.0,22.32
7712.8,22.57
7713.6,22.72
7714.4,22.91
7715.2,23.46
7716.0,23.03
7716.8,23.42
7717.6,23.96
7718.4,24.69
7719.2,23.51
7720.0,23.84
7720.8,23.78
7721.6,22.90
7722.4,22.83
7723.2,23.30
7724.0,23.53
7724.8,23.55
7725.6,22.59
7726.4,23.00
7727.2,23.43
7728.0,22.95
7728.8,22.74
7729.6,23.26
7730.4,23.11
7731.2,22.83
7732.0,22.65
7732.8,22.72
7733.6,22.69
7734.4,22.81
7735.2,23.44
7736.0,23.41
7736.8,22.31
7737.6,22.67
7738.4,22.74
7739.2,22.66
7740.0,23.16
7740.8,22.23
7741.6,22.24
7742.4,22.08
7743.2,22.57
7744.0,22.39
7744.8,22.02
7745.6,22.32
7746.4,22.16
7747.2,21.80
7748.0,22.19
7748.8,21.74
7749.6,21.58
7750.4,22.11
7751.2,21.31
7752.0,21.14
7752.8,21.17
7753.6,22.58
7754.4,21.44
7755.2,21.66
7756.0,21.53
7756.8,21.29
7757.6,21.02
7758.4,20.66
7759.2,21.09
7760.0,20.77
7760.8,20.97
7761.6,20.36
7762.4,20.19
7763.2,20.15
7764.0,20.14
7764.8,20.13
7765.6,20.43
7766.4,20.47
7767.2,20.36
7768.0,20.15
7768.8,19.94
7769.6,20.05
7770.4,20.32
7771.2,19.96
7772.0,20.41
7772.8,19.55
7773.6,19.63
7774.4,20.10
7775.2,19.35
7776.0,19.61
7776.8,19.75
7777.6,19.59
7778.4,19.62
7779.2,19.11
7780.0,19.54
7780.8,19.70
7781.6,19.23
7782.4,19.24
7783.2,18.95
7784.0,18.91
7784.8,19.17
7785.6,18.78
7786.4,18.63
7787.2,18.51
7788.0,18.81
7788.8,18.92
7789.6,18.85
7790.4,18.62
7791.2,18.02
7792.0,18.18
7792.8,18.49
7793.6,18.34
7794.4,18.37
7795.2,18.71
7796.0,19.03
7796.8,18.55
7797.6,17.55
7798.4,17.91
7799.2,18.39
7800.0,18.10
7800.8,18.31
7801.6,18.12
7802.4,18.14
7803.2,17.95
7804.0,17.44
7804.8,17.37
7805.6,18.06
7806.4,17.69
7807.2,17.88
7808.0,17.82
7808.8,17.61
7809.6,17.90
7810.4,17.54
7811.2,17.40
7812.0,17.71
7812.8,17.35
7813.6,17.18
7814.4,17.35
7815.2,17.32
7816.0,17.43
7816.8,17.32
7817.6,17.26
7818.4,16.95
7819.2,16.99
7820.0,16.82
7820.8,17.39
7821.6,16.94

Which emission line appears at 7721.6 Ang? Mg II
